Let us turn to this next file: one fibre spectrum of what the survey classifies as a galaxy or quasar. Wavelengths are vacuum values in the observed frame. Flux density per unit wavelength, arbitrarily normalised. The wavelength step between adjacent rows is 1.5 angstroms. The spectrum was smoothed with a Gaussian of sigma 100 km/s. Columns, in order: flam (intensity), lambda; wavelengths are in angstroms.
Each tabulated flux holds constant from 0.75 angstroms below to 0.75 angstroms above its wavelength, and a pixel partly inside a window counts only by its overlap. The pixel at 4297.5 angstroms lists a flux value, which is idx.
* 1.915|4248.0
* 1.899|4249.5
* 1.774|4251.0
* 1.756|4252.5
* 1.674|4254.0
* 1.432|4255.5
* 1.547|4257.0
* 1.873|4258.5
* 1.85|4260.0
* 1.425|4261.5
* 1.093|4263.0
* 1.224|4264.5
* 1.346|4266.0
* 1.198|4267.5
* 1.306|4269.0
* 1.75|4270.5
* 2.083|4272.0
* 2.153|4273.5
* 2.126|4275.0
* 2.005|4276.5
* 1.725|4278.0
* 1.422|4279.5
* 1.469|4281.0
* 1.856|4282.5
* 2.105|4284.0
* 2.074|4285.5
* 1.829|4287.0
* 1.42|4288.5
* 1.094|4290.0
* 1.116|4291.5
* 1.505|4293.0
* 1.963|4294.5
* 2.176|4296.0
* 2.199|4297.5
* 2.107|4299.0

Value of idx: 2.199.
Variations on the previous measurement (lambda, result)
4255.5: 1.432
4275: 2.126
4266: 1.346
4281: 1.469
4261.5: 1.425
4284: 2.105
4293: 1.505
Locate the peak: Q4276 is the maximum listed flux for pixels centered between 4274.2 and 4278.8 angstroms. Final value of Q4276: 2.126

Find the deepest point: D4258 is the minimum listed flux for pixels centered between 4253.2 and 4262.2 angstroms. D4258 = 1.425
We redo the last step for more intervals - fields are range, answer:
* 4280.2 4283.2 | 1.469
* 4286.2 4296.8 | 1.094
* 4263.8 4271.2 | 1.198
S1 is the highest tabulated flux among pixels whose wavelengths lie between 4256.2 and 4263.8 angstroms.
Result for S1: 1.873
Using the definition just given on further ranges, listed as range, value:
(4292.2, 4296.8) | 2.176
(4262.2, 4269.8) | 1.346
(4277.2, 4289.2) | 2.105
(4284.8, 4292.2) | 2.074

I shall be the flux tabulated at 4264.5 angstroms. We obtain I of 1.224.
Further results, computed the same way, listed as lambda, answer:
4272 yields 2.083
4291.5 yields 1.116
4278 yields 1.725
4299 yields 2.107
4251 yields 1.774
